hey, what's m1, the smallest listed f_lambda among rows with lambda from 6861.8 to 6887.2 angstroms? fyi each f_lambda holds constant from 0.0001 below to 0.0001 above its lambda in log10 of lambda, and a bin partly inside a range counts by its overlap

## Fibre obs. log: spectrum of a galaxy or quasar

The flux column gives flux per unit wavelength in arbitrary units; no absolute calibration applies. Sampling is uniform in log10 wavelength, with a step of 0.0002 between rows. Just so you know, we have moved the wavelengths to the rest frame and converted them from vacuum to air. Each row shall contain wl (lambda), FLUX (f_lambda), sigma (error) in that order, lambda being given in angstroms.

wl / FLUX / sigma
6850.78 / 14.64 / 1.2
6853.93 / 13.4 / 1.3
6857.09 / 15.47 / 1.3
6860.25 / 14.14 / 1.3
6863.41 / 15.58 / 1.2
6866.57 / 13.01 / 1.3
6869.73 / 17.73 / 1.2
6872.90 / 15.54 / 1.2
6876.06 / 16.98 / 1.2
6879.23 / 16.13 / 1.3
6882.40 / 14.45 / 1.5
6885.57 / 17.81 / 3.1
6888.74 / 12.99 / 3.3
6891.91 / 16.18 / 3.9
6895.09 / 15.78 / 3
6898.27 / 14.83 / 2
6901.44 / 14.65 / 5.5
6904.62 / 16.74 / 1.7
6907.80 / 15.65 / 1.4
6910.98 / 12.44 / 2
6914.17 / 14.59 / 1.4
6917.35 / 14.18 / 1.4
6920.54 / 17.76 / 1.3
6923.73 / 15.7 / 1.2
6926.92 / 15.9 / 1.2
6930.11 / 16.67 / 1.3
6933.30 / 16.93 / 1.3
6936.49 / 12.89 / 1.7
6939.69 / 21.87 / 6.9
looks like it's 13.01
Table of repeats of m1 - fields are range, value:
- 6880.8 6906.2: 12.99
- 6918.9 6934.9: 15.7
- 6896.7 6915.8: 12.44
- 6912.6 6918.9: 14.18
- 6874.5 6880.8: 16.13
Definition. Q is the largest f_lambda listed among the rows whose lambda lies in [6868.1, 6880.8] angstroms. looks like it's 17.73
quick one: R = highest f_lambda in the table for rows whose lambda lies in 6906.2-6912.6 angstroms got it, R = 15.65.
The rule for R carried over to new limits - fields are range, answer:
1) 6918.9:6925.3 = 17.76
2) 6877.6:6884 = 16.13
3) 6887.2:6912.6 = 16.74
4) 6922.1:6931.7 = 16.67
